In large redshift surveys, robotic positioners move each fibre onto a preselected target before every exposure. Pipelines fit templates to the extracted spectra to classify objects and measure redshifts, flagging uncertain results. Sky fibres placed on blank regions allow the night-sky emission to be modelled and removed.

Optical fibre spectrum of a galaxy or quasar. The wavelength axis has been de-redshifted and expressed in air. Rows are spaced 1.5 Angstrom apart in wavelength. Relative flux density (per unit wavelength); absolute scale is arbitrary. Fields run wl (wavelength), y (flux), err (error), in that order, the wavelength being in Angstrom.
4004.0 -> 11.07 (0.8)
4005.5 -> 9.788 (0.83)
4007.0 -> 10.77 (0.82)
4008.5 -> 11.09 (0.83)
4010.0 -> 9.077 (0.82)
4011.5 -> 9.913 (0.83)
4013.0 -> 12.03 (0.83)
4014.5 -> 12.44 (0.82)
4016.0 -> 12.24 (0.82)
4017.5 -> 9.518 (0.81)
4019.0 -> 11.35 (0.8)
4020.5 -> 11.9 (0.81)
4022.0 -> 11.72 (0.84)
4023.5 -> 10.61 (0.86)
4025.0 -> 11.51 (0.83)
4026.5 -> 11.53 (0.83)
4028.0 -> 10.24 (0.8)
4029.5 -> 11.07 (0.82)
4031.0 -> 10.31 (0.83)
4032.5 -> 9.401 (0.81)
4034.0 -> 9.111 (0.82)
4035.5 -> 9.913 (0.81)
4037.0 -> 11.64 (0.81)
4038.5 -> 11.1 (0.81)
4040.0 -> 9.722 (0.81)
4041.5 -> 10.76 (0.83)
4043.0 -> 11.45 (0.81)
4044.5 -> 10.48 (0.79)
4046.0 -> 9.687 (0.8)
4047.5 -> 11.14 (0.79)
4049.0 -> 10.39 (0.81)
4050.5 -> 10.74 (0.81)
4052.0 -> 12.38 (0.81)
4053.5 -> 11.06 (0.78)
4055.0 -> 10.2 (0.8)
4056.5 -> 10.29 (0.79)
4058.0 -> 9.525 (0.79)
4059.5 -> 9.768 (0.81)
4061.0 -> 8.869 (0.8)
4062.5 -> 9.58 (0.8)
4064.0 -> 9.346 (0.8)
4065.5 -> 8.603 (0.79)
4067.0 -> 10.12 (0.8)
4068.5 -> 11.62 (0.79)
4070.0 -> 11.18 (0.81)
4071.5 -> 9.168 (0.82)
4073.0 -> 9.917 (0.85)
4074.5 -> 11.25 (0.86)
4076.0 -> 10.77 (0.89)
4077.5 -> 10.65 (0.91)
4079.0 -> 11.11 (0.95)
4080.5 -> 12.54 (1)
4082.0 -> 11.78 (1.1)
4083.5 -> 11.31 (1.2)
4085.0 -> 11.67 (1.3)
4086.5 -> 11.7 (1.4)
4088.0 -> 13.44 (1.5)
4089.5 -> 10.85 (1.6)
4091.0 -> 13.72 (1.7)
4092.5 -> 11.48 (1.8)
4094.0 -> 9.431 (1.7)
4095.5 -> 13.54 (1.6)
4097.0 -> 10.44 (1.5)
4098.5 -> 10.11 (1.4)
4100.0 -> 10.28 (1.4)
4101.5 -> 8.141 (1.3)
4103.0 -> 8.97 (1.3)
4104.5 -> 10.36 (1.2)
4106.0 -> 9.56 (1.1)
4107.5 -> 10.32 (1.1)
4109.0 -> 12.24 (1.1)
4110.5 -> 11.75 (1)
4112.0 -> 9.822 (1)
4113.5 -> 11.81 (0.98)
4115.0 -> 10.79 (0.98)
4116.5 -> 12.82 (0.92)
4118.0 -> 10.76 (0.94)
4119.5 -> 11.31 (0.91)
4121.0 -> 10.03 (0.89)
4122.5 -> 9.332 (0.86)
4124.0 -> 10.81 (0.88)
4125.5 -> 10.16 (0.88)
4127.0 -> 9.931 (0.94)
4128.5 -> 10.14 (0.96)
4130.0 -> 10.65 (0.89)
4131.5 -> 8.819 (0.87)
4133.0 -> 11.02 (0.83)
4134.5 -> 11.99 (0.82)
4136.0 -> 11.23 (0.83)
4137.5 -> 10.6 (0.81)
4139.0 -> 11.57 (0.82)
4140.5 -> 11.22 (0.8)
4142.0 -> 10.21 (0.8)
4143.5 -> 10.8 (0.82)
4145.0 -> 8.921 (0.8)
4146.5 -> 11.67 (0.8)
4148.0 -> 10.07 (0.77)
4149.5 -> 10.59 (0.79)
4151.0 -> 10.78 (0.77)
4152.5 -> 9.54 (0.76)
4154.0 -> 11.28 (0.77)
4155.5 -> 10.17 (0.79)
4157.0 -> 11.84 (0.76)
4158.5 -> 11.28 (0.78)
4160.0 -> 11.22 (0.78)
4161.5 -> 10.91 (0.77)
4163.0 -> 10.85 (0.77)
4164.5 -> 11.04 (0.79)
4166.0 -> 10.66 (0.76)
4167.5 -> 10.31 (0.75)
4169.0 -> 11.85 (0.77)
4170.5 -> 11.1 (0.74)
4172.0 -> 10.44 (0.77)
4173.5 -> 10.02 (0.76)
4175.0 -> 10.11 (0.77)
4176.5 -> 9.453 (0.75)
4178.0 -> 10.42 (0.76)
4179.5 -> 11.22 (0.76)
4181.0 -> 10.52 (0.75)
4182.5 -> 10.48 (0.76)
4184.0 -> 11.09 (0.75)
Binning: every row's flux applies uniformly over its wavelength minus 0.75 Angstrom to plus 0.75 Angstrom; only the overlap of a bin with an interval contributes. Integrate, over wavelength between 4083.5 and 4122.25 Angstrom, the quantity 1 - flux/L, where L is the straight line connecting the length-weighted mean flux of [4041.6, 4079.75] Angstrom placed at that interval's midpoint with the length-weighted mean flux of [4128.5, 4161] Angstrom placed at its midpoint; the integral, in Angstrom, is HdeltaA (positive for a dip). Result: -1.6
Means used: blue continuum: 10.4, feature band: 11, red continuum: 10.7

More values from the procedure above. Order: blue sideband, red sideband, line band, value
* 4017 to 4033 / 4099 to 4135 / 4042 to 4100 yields -0.8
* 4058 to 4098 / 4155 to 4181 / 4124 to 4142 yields 0.3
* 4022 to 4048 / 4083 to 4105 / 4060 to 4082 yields 1.0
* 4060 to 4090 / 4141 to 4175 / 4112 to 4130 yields 0.1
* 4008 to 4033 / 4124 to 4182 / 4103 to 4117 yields -0.2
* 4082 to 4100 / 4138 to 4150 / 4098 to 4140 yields 1.9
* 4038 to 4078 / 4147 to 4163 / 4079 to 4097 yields -2.3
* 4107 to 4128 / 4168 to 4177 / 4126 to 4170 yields -0.3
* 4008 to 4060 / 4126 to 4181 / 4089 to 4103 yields -0.1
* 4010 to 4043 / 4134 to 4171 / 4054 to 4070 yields 1.4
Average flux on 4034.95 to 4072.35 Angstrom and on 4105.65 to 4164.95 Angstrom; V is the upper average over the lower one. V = 1.04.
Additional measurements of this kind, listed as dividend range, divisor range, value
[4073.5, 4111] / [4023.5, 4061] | 1.05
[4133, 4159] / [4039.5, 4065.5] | 1.05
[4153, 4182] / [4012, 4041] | 0.99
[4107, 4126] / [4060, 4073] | 1.11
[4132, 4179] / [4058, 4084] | 1.03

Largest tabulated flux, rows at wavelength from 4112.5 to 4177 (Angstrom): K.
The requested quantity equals 12.82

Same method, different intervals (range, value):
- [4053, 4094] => 13.72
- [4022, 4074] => 12.38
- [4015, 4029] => 12.24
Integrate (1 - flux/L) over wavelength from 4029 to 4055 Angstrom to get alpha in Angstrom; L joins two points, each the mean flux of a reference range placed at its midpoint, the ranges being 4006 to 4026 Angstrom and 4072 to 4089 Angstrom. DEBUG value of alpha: 1.5 Angstrom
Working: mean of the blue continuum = 11.1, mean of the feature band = 10.6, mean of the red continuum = 11.4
